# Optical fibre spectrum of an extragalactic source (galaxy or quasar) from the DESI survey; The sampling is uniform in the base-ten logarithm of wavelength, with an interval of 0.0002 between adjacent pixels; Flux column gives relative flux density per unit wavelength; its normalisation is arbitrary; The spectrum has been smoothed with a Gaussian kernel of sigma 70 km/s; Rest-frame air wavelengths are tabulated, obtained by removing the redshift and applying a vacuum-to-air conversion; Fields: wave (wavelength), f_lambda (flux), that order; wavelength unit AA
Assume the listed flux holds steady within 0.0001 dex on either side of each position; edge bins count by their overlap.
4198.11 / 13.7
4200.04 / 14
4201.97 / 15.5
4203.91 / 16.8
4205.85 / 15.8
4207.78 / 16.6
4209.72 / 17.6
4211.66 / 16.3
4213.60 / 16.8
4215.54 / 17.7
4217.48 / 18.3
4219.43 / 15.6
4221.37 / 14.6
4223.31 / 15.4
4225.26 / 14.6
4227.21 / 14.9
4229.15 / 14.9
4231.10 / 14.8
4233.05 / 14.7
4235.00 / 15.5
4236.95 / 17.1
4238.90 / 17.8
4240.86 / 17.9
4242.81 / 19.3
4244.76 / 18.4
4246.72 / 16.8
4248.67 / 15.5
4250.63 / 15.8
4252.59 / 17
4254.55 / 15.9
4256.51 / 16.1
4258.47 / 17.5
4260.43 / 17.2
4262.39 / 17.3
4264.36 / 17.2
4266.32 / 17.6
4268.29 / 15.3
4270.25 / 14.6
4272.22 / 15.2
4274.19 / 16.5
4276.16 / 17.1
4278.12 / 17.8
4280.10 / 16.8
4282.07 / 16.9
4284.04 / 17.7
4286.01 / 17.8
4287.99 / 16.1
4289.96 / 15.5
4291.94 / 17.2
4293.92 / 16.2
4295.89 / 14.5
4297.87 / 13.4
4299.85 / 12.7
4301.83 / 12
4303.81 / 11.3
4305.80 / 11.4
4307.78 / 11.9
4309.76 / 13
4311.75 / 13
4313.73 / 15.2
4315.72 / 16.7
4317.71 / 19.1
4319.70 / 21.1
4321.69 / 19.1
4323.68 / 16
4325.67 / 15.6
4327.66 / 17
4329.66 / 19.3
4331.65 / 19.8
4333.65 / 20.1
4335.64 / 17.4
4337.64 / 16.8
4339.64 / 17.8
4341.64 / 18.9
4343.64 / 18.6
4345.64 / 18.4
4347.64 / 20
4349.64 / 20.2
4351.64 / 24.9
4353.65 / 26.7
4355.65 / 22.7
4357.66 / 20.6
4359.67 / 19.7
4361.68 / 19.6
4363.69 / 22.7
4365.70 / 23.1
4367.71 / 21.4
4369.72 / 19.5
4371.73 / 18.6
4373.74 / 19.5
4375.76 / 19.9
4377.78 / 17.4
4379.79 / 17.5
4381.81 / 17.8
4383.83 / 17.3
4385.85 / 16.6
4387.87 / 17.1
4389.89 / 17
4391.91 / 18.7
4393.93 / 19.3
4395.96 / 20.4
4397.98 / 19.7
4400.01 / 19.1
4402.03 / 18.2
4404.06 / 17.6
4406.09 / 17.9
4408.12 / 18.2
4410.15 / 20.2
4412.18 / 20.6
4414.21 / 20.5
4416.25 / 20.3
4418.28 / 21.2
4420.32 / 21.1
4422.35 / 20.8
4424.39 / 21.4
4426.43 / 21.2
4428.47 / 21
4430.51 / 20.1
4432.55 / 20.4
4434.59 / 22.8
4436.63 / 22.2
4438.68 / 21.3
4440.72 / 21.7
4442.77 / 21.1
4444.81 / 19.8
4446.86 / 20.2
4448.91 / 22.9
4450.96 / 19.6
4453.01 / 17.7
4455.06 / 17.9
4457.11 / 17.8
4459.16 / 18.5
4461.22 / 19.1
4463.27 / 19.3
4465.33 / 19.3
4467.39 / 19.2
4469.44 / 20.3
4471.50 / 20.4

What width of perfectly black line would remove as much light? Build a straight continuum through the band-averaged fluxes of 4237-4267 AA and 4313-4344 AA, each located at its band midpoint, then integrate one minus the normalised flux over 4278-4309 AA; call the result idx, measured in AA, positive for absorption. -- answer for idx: 4.86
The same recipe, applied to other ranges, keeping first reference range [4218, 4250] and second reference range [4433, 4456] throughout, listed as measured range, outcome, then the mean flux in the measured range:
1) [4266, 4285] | 0.6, 16.5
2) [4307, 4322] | 1.5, 16.1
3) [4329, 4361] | -2.7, 20.1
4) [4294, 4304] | 2.5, 13.2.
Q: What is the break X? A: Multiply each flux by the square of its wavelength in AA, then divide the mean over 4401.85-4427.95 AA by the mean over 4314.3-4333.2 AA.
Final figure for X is 1.1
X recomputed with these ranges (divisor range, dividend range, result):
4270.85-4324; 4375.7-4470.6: 1.33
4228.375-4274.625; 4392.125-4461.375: 1.32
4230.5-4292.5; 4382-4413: 1.18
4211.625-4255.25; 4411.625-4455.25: 1.39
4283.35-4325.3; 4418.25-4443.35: 1.47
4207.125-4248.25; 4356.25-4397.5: 1.25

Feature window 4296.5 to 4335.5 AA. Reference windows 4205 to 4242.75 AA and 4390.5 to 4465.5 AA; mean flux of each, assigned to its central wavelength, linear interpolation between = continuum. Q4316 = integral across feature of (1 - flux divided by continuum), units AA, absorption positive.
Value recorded 4.88 AA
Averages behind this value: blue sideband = 16.2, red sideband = 20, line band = 15.7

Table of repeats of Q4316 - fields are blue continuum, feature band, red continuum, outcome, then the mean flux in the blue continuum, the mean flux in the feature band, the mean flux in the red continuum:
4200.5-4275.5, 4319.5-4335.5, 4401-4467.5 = -0.2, 16.4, 18.3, 20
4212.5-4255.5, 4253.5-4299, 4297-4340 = -0.8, 16.3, 16.4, 15.9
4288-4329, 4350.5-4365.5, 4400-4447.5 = -4.3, 15.2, 22.4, 20.4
